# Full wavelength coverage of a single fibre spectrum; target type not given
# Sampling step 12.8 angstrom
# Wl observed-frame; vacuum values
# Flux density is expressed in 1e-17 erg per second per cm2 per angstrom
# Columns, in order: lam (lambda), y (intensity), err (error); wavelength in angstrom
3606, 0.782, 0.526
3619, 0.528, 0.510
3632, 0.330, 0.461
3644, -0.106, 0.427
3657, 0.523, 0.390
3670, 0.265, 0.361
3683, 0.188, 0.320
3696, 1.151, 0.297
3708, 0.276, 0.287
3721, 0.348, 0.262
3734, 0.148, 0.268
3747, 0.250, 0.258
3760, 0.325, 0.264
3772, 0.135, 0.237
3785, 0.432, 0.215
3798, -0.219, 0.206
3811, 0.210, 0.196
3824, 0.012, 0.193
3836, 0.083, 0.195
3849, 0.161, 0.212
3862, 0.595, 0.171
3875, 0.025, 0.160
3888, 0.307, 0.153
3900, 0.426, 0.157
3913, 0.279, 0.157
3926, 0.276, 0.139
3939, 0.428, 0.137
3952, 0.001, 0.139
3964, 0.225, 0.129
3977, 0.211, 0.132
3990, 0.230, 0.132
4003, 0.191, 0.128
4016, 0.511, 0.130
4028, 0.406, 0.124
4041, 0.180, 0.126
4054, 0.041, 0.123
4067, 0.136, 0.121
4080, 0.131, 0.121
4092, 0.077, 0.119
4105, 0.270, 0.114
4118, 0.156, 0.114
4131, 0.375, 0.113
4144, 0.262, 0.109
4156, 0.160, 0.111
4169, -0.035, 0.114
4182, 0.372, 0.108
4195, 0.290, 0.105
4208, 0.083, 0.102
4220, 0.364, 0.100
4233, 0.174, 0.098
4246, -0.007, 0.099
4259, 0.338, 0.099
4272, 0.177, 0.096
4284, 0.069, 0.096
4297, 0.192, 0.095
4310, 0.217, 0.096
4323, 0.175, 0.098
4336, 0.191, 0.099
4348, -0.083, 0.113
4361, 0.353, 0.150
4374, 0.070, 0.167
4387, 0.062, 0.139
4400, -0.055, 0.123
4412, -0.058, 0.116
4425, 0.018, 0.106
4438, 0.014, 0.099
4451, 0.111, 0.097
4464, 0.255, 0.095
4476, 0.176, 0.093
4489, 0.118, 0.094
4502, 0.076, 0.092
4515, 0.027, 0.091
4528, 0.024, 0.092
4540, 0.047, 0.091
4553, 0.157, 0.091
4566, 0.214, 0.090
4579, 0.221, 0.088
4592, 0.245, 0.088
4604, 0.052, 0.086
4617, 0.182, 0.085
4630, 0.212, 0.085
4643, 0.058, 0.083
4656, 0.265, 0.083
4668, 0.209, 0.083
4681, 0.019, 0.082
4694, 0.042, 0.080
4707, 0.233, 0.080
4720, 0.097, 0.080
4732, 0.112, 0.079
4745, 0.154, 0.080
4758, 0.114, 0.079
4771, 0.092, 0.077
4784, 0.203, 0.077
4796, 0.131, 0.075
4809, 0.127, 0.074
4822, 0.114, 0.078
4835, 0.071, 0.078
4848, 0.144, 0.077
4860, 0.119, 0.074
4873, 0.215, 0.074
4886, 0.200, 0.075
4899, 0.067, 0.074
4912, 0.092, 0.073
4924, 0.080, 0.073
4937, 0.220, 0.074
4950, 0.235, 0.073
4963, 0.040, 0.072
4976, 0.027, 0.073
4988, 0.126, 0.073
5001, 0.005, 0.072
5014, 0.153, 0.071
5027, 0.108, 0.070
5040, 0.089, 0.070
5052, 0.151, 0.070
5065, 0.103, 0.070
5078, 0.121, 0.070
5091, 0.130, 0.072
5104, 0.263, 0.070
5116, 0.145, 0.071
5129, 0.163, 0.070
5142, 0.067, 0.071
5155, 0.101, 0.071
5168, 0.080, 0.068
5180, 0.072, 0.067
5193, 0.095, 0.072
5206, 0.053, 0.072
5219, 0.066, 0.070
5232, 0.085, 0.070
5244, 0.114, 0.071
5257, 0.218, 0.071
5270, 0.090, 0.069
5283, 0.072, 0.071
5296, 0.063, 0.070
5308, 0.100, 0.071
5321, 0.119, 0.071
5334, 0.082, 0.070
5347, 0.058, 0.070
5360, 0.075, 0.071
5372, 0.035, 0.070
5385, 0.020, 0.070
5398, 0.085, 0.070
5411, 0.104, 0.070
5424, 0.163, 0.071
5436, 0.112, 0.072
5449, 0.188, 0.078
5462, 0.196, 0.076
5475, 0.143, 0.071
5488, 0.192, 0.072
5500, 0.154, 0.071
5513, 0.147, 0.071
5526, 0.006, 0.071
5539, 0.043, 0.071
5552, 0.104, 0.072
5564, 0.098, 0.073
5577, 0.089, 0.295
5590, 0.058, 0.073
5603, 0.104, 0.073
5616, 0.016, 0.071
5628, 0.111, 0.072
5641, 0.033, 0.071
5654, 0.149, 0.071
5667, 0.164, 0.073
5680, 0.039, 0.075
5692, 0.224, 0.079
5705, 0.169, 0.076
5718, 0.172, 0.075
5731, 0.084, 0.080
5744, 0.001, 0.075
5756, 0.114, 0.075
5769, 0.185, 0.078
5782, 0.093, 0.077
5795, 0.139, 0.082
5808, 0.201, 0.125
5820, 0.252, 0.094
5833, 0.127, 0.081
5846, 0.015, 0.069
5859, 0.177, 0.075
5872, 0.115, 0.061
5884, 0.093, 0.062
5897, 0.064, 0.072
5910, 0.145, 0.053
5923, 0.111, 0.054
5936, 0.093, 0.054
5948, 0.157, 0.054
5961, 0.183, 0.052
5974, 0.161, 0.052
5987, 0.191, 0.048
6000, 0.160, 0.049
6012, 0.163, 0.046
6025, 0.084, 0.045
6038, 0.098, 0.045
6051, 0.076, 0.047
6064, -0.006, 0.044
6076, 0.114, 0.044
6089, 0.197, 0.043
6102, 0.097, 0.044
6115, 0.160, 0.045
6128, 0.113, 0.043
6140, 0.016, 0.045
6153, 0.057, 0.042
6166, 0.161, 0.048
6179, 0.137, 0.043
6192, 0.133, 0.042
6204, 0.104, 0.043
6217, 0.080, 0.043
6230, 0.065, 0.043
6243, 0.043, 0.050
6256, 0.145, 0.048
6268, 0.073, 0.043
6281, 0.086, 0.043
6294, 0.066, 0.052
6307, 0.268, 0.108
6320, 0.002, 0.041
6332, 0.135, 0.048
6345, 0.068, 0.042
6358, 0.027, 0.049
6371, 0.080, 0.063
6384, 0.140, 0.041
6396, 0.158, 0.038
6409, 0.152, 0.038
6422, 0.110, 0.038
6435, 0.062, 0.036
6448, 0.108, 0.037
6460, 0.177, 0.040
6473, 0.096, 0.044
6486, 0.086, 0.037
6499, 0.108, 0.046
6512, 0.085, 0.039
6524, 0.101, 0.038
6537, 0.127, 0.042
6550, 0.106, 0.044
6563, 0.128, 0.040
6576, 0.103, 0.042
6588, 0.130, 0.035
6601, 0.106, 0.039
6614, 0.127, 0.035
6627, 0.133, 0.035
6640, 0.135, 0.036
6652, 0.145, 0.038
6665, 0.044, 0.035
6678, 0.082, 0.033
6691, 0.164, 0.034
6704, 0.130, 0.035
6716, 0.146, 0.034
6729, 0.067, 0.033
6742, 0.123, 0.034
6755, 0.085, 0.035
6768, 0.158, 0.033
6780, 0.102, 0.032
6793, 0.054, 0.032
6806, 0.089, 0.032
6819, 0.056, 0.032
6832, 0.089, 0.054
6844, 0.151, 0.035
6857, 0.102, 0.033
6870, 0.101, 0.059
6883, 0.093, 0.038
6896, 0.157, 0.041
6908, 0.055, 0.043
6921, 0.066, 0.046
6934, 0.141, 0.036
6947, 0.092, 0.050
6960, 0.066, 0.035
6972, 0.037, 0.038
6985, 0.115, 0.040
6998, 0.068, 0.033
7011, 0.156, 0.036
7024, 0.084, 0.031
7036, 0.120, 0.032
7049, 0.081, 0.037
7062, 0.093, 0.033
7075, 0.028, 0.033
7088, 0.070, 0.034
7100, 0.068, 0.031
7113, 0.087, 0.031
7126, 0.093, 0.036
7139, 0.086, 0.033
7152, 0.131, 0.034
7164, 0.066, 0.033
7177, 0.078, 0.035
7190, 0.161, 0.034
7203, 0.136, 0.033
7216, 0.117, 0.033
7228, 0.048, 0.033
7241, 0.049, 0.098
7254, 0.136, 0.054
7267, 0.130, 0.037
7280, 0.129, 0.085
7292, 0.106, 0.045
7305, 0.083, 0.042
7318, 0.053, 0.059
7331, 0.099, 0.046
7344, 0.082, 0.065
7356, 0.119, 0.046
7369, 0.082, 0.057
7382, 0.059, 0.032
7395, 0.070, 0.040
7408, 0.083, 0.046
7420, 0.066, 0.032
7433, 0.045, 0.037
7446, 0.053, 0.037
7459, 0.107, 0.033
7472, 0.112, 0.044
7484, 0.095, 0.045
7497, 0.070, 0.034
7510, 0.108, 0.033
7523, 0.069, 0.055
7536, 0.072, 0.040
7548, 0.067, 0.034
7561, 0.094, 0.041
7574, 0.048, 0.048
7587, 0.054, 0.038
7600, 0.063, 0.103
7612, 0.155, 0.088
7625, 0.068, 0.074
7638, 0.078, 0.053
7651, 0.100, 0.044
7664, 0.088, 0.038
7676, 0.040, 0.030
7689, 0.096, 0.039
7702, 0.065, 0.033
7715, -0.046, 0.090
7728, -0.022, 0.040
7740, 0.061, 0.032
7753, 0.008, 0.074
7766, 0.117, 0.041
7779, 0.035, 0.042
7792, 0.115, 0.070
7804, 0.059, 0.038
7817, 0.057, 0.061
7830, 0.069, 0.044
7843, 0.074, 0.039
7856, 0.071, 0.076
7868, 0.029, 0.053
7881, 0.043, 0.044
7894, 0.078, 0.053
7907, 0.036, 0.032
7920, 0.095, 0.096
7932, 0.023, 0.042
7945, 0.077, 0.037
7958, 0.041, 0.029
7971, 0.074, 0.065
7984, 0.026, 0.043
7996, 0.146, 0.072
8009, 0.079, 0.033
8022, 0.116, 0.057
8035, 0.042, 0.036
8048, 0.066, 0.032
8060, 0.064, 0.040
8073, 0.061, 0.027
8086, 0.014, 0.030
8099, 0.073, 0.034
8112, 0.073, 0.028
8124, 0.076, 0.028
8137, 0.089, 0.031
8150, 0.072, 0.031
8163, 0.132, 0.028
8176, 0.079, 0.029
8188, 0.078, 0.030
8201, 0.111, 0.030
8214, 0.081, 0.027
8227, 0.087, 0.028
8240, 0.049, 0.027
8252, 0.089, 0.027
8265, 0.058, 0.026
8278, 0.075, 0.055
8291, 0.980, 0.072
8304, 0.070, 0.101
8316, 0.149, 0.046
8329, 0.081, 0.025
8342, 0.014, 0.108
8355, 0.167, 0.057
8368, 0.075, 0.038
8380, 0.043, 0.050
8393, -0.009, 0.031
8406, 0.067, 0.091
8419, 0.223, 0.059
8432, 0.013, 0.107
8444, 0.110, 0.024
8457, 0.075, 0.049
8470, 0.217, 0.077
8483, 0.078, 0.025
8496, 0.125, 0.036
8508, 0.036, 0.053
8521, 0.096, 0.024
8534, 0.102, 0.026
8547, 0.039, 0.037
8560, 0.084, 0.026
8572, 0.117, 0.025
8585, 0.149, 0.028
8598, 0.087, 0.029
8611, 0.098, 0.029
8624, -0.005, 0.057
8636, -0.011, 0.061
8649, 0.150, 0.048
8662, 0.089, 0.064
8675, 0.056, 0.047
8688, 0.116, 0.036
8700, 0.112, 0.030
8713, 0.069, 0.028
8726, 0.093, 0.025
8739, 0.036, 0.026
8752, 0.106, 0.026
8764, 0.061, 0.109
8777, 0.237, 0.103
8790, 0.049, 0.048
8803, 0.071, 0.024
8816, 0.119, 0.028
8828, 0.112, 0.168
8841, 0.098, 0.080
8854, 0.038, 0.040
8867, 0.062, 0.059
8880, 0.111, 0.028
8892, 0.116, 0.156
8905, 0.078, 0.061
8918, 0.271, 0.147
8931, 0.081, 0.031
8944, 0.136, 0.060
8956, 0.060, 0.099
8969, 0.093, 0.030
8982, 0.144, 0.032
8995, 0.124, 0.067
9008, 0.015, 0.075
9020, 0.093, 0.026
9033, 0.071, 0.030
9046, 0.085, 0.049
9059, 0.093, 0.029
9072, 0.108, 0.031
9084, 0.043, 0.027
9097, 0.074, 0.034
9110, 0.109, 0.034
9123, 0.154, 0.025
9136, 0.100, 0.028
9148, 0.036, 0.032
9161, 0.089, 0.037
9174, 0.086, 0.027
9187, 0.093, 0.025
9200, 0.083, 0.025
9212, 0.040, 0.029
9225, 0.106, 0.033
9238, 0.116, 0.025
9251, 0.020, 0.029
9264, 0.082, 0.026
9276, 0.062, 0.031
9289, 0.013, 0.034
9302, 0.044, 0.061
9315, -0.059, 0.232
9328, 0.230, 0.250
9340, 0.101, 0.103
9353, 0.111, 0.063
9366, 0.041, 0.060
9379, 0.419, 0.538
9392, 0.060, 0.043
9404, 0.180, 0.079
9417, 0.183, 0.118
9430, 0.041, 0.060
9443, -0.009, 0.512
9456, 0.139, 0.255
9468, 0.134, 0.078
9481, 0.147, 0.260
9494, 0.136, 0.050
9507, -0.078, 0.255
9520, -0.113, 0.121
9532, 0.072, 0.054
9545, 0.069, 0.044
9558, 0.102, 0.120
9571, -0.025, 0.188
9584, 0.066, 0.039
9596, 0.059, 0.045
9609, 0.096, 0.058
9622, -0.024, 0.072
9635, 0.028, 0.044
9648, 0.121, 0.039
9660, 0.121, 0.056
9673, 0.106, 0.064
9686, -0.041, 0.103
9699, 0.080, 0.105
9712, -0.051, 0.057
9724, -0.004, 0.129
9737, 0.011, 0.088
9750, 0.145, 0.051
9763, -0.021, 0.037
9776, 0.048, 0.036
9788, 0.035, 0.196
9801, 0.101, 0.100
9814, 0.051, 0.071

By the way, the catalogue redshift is 1.223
